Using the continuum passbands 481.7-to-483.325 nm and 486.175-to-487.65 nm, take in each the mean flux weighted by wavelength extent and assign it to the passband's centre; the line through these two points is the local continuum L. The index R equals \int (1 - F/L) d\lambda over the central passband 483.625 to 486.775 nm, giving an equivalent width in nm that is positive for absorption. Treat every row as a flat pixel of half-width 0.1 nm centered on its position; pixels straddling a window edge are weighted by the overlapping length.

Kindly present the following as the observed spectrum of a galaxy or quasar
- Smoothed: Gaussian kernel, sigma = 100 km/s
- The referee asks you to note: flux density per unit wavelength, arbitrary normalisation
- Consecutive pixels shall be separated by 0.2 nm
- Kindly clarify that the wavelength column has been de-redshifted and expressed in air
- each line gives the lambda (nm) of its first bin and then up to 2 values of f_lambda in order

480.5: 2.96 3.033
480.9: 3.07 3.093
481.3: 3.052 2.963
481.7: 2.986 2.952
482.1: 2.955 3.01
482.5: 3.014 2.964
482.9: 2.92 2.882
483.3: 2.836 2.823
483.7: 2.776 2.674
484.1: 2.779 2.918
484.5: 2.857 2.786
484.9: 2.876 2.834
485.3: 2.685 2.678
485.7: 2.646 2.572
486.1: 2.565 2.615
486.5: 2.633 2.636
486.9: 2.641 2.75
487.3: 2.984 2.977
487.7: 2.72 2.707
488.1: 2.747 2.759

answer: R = 0.12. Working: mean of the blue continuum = 2.95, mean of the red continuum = 2.74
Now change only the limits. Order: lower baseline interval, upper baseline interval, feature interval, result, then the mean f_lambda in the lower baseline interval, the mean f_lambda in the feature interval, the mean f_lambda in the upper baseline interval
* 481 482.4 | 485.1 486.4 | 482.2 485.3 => -0.04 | 3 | 2.86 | 2.64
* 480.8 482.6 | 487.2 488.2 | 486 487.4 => 0.08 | 3.01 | 2.69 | 2.83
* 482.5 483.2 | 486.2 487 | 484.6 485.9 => 0.00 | 2.94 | 2.74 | 2.63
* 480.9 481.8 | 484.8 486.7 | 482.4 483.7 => 0.00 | 3.03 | 2.9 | 2.68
